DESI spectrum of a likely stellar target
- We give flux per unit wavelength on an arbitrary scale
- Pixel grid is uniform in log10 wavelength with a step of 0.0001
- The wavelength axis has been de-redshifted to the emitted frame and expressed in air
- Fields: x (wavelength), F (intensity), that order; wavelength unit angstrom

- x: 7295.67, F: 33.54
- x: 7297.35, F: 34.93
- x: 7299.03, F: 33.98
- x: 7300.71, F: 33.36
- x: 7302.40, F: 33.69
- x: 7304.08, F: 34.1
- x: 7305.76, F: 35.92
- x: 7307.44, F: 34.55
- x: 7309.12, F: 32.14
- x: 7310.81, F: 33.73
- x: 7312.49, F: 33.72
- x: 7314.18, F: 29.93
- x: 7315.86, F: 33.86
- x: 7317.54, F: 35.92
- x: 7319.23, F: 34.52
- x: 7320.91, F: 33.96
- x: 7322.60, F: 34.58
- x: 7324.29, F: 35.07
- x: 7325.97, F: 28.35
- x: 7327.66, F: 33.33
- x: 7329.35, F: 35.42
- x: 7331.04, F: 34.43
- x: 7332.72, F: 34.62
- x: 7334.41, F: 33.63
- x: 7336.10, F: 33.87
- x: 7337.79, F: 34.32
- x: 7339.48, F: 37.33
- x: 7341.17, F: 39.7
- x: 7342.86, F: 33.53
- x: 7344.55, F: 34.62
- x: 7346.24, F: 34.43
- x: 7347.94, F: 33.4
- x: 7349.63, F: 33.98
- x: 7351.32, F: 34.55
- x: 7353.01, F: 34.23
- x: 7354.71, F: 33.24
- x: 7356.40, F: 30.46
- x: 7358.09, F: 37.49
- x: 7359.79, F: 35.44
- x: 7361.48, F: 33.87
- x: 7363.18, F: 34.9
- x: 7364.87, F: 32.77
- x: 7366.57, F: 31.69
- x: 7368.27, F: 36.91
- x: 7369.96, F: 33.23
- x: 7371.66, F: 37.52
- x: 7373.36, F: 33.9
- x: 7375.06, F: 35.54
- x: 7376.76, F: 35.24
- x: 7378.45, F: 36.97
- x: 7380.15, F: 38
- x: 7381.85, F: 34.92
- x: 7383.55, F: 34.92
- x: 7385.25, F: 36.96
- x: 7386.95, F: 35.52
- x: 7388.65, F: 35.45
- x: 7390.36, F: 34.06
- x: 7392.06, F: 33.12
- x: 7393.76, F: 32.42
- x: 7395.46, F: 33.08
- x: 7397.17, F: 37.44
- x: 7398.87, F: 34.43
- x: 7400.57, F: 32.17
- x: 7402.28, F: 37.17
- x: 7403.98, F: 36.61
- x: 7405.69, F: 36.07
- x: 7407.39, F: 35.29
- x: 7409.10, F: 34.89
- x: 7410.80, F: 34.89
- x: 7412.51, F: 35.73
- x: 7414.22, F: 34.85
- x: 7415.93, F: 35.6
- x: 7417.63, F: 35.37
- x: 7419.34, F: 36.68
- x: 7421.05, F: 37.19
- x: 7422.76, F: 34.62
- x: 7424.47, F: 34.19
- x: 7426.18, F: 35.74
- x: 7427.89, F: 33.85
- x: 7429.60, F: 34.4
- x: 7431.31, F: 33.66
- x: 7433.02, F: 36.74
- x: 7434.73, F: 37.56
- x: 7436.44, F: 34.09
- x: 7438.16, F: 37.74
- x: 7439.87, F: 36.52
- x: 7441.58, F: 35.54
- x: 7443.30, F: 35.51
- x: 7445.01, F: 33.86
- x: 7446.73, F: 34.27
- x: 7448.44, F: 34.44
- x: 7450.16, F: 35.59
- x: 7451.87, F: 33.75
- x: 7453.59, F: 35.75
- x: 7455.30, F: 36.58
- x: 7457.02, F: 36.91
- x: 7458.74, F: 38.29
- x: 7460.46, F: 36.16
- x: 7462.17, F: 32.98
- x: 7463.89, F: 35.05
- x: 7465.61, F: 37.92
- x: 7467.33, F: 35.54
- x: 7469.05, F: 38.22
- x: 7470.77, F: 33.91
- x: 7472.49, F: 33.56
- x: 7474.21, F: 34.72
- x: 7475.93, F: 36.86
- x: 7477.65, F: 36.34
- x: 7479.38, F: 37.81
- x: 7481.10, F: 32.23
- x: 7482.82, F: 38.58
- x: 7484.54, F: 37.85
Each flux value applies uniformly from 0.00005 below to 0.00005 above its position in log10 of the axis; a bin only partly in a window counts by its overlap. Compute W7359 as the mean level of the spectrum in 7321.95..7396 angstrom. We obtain 34.6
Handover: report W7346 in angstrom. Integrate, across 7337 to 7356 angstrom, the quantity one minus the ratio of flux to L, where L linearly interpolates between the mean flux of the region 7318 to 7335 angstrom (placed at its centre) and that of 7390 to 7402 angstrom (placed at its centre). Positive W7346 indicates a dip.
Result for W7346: -0.5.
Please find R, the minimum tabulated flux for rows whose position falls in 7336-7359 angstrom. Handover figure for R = 30.46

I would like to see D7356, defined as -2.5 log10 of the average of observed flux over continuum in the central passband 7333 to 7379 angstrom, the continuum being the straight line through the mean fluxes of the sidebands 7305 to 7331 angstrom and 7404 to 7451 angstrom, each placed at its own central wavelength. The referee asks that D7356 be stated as -0.01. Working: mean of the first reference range 33.7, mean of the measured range 34.7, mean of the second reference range 35.4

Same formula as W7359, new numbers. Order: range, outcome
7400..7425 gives 35.5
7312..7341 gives 34.1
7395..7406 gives 35.3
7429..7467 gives 35.6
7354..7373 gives 34.3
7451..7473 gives 35.8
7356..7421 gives 35.1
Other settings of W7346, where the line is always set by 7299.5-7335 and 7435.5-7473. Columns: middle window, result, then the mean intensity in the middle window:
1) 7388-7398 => 0.2 angstrom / 34.2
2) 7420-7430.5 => 0.0 angstrom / 35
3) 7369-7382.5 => -0.5 angstrom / 35.7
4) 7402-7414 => -0.3 angstrom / 35.7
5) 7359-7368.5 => 0.1 angstrom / 34.1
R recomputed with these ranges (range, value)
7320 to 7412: 28.35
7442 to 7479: 32.98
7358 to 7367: 31.69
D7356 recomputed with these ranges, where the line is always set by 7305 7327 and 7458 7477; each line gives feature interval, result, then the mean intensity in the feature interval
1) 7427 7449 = 0.00 mag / 35.3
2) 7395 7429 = -0.01 mag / 35.3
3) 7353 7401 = -0.01 mag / 34.7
